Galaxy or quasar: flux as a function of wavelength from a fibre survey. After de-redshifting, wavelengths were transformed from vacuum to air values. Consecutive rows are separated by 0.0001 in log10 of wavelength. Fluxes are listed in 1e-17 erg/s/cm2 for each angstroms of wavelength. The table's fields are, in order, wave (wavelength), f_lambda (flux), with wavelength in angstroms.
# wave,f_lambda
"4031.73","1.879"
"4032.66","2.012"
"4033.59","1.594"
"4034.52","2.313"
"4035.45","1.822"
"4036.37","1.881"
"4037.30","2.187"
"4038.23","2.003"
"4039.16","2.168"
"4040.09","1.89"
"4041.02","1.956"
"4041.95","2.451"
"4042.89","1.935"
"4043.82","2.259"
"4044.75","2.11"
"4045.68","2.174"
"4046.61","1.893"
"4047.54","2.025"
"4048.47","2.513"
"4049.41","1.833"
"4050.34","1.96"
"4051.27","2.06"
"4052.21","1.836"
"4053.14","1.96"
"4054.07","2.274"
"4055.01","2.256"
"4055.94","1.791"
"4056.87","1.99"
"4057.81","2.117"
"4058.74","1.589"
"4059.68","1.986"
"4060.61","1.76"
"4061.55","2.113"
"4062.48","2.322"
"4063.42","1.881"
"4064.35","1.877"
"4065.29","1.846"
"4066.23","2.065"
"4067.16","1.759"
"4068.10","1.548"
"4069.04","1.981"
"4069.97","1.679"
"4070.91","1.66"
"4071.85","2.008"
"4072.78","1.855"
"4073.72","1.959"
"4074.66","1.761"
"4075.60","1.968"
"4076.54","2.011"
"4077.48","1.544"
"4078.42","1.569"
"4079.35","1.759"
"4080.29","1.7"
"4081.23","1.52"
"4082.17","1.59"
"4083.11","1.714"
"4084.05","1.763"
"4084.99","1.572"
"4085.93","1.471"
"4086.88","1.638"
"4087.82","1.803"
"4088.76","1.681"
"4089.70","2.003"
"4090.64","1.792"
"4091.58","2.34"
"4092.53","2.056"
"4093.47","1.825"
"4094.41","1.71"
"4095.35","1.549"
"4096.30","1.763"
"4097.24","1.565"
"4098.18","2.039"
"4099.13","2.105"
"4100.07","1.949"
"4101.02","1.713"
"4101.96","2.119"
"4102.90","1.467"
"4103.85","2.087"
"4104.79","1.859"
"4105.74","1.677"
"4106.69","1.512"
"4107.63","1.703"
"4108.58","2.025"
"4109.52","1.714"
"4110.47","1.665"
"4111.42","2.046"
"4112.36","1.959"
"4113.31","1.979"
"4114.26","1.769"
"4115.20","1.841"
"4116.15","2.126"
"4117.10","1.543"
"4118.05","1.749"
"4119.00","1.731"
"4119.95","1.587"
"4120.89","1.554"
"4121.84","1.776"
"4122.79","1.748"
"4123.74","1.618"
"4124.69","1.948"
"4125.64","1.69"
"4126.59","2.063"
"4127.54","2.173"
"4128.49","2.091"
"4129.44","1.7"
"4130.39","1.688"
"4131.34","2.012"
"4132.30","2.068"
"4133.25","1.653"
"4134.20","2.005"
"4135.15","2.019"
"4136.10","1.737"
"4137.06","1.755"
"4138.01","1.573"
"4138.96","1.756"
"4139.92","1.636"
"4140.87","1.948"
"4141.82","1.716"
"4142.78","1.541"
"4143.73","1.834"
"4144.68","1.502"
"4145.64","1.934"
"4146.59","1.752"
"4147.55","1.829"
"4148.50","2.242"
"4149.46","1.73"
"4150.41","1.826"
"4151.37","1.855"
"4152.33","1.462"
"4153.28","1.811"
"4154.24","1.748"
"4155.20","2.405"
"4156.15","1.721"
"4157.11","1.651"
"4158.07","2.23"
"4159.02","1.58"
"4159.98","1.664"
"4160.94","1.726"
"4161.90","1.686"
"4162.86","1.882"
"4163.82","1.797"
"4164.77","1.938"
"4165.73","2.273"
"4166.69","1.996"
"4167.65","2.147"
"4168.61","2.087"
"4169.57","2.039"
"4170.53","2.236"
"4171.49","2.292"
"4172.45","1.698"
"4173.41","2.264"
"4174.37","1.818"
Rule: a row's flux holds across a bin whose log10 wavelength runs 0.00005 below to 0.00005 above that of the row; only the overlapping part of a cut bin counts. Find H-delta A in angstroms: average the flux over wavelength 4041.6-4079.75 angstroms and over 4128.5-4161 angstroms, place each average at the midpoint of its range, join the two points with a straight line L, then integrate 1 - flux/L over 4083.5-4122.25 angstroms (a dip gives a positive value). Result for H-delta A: 1.6 angstroms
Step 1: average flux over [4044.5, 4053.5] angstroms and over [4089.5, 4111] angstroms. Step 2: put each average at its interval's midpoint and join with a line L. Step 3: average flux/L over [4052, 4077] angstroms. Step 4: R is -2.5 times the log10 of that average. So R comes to 0.030 mag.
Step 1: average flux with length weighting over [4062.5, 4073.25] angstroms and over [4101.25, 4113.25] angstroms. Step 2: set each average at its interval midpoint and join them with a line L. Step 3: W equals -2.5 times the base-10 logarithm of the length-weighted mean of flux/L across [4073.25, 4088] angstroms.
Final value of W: 0.08 mag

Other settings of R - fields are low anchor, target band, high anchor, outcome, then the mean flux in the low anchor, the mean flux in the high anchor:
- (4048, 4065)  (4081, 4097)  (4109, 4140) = 0.10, 2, 1.82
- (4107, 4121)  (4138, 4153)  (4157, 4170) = 0.06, 1.8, 1.91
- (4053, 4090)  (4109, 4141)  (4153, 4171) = 0.04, 1.83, 1.93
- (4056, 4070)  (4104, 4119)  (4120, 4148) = 0.01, 1.9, 1.8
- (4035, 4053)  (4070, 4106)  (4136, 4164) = 0.08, 2.05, 1.78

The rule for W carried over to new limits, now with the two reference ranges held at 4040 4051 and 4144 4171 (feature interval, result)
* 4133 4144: 0.090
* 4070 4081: 0.140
